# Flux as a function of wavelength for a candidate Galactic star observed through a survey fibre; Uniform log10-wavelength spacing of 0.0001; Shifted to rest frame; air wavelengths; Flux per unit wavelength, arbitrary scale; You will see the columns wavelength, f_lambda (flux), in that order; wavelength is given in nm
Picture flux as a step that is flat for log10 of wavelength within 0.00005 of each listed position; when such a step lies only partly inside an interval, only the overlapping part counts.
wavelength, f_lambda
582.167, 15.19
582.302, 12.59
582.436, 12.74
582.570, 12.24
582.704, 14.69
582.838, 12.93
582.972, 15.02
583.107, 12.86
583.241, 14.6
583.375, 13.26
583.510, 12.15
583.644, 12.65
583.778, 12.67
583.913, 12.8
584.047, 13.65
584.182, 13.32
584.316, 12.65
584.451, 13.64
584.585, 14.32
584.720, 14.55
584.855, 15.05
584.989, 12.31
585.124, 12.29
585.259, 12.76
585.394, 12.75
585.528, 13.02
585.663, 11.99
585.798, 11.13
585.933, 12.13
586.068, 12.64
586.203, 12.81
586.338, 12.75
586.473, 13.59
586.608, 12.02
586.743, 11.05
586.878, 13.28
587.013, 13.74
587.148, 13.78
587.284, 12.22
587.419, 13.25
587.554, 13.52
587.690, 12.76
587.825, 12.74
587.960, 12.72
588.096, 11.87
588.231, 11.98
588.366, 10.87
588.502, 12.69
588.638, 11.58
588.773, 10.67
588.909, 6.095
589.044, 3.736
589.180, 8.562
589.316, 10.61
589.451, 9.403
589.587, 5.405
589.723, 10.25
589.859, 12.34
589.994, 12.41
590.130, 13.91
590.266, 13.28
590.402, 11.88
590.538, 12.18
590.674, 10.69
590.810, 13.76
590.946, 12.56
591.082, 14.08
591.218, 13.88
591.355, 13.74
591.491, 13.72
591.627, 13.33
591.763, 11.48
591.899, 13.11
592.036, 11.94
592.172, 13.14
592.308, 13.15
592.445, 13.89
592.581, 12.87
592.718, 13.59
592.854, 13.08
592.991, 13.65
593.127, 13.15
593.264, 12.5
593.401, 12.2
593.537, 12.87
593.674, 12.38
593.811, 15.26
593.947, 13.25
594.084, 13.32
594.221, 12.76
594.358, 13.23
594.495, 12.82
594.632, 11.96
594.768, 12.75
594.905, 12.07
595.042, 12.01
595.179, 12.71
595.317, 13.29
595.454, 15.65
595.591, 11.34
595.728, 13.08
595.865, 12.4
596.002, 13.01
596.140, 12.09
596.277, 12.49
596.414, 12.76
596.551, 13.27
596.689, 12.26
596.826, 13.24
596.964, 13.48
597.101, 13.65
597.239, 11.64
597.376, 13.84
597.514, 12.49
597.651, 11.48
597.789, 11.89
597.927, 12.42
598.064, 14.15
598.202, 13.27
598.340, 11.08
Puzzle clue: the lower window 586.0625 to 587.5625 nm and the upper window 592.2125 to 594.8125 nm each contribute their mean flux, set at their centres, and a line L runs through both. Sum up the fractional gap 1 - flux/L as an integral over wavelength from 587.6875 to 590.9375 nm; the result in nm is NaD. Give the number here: 0.51 nm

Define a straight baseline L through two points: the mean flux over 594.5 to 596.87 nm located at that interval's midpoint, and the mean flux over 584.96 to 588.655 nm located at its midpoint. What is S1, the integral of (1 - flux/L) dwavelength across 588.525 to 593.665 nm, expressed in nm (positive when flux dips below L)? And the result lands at 0.31 nm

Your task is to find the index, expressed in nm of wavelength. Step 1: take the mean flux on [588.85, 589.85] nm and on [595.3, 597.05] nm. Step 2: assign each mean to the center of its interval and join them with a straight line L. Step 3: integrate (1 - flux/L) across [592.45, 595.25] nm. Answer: -0.429 nm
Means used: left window 8.01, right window 13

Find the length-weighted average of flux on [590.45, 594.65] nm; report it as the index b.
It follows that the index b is 13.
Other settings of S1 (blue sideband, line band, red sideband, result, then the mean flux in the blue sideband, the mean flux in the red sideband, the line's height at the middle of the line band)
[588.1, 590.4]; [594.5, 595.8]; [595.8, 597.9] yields -0.07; 10.3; 12.7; 12.1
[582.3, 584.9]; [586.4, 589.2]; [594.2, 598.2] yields 0.34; 13.4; 12.8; 13.2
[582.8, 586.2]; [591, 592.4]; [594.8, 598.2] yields -0.03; 13.1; 12.8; 12.9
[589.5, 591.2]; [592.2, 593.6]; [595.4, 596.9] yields -0.09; 11.9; 12.8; 12.3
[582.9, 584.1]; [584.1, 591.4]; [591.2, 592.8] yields 0.62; 13.3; 13.1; 13.2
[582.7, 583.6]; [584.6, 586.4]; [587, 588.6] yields 0.03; 13.5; 12.6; 13.1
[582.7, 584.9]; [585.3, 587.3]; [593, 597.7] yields 0.12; 13.5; 12.9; 13.4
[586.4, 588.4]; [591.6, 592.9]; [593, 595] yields -0.01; 12.7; 12.9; 12.8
